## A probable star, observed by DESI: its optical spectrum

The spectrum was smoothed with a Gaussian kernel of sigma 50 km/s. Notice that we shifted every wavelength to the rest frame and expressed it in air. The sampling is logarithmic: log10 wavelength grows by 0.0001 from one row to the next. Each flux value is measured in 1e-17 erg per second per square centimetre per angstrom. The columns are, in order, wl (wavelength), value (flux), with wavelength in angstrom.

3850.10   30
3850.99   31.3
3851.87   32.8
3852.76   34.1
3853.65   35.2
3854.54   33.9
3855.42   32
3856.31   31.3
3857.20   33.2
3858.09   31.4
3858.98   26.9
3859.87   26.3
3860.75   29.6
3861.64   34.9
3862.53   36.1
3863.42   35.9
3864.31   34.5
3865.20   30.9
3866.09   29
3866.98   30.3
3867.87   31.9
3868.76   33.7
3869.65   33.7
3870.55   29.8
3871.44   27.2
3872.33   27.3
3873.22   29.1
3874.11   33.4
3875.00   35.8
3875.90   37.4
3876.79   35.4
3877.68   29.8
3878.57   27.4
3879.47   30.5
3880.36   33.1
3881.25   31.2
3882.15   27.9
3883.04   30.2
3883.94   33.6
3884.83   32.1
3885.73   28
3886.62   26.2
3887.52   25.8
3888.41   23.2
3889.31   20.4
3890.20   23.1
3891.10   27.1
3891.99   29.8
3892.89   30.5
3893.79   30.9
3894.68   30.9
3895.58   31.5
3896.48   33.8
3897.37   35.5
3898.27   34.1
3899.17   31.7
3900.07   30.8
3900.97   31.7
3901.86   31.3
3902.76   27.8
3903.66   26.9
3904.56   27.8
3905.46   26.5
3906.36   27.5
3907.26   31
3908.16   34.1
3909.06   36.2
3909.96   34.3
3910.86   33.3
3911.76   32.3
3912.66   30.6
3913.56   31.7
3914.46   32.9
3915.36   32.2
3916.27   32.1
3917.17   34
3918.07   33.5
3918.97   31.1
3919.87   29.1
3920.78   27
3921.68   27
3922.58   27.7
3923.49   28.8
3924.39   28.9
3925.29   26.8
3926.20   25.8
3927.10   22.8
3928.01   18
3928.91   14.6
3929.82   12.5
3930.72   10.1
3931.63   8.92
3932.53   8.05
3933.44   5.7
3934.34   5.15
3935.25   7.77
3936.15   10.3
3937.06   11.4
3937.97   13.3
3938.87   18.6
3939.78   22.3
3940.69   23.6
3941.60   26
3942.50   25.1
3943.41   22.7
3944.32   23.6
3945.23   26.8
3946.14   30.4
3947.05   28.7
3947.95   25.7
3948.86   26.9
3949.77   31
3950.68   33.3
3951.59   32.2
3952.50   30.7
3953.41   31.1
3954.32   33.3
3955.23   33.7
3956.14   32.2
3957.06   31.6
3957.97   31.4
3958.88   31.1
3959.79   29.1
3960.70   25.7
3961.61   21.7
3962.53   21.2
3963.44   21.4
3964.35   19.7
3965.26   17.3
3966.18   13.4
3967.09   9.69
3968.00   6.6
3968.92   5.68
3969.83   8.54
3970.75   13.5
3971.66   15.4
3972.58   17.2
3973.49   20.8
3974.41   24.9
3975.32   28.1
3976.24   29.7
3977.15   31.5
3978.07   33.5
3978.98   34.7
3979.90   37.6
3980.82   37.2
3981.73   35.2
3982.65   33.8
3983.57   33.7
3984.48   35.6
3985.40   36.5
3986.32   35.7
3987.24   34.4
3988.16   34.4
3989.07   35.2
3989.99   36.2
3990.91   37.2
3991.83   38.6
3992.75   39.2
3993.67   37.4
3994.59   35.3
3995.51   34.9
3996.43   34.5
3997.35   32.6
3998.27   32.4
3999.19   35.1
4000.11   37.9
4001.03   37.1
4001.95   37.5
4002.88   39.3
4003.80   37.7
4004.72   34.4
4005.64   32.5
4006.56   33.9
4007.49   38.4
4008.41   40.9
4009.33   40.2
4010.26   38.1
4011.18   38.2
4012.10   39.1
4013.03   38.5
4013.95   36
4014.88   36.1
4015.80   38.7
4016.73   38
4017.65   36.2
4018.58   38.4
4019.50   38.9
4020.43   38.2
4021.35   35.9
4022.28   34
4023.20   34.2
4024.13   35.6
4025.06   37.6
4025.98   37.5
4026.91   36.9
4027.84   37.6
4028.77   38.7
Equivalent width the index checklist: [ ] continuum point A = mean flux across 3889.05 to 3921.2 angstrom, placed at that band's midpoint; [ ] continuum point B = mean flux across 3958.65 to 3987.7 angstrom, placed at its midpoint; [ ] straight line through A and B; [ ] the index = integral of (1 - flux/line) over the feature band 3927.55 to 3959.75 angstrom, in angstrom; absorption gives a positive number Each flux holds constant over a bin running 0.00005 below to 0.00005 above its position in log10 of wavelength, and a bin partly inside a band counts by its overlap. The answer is 5.7 angstrom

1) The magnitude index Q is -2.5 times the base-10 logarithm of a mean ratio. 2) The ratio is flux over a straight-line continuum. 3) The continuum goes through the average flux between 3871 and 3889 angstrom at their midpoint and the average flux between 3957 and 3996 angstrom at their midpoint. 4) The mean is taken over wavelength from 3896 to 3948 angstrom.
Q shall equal 0.15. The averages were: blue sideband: 30.2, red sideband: 27.7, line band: 25.3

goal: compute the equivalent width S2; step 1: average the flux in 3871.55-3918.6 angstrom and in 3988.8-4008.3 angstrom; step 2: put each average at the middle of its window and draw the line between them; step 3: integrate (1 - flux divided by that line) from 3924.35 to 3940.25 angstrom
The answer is 8.73 angstrom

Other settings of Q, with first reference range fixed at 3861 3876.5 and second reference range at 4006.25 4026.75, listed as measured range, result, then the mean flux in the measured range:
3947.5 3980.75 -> 0.39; 24.9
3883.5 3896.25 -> 0.18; 28.2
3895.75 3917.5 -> 0.07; 31.7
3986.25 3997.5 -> 0.02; 35.9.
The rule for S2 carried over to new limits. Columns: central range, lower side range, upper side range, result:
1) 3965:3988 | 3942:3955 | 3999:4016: 5.4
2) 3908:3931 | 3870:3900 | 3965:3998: 1.2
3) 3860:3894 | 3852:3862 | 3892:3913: 1.2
